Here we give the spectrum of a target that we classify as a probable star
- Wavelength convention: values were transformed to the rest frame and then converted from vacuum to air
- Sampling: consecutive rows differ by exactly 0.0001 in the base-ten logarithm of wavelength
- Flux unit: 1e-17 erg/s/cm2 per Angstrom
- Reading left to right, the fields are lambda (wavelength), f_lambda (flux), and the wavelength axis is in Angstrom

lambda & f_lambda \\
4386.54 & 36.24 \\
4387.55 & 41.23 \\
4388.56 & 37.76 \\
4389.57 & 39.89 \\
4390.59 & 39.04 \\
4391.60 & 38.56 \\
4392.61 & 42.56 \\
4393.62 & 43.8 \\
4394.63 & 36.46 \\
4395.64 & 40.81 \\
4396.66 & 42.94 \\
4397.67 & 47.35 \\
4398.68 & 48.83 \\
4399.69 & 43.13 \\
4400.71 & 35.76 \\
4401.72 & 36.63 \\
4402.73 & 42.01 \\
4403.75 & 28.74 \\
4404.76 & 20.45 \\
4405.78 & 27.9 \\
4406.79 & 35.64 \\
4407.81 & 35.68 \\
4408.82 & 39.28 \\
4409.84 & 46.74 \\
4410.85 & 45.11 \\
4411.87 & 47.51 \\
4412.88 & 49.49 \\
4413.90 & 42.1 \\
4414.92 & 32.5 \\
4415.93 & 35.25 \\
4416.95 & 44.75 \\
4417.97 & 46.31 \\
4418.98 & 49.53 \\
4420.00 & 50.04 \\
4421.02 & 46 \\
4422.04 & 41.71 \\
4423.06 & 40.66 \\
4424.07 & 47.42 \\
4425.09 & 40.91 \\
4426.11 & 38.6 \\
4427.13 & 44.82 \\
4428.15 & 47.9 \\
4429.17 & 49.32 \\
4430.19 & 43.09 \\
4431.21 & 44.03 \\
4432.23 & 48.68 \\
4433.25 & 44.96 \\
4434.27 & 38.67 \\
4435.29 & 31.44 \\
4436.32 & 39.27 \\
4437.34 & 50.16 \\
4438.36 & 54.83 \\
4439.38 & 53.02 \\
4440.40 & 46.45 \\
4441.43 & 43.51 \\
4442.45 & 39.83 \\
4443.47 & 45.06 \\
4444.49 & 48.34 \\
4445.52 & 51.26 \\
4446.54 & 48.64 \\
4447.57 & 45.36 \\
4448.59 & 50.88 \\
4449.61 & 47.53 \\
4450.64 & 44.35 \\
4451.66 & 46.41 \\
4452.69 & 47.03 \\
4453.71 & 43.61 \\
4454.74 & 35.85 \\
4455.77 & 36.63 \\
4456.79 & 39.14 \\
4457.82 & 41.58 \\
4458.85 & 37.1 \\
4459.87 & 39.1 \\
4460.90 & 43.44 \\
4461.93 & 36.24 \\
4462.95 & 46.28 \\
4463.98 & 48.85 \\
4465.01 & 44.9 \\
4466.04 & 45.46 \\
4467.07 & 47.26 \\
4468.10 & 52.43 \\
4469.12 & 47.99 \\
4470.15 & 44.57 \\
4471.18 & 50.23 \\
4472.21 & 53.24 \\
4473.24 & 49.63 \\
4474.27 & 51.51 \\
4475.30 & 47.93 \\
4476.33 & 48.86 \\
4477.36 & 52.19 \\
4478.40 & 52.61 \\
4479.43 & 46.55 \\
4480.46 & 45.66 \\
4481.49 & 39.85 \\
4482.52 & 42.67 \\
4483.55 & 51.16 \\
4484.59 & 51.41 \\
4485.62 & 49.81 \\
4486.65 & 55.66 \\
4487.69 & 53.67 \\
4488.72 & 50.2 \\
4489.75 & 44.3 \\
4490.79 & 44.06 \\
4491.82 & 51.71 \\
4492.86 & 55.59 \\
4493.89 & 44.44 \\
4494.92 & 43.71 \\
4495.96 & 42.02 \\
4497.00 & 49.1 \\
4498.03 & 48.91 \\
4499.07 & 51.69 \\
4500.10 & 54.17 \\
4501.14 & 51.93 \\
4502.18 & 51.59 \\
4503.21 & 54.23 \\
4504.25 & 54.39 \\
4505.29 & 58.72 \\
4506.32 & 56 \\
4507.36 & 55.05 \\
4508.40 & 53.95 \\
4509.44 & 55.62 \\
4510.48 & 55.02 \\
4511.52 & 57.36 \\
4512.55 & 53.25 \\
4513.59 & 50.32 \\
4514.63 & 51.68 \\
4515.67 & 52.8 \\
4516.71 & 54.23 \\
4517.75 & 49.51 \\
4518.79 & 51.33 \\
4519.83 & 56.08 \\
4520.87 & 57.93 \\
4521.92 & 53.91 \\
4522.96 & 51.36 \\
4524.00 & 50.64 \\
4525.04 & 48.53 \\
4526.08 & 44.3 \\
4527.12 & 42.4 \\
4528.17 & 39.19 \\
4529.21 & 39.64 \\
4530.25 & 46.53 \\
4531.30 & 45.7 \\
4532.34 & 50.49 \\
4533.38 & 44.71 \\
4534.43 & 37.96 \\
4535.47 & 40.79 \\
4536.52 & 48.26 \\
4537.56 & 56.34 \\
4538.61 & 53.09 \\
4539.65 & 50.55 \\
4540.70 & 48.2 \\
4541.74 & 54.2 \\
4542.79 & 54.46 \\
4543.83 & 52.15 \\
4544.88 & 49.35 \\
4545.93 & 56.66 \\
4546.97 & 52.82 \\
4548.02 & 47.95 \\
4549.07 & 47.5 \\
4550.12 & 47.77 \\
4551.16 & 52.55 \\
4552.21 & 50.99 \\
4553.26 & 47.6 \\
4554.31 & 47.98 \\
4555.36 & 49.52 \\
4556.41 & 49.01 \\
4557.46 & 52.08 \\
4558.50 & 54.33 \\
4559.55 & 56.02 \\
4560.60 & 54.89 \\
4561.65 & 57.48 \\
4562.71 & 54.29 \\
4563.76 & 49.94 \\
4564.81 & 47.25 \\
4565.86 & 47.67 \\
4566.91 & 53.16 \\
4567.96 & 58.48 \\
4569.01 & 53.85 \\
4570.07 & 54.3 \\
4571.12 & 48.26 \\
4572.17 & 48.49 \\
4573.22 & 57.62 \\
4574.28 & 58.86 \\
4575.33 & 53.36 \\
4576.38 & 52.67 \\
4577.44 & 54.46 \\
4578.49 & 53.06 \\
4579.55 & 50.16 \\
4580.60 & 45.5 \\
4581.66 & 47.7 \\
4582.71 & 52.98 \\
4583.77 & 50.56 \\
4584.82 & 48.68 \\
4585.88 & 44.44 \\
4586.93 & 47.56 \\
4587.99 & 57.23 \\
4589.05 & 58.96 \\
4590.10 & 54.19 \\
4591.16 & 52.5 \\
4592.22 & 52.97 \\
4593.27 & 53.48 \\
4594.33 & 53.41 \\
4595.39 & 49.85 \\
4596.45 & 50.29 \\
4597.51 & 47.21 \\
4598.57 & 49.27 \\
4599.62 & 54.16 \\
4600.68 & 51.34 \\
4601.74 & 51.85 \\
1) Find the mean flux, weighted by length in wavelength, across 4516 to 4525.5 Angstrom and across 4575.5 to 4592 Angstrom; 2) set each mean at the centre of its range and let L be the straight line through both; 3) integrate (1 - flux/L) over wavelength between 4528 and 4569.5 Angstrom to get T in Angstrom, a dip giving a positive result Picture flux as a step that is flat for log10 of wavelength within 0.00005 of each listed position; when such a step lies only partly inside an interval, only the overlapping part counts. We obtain 1.6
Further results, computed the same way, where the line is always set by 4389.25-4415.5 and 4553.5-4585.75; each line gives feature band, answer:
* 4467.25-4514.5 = -4.53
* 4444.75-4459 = -0.33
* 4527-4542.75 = 0.80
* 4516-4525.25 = -0.85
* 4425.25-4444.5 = -1.24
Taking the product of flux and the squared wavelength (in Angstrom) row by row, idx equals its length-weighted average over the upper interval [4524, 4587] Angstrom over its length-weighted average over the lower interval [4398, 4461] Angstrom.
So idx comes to 1.2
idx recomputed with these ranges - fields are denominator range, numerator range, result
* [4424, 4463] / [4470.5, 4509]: 1.16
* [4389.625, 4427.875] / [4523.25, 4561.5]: 1.27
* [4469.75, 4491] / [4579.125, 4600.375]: 1.10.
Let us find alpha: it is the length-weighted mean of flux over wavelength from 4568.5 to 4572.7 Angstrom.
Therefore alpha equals 51.2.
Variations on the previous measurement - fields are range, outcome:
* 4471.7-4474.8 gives 51.4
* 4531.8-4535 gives 44.4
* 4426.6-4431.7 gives 45.8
